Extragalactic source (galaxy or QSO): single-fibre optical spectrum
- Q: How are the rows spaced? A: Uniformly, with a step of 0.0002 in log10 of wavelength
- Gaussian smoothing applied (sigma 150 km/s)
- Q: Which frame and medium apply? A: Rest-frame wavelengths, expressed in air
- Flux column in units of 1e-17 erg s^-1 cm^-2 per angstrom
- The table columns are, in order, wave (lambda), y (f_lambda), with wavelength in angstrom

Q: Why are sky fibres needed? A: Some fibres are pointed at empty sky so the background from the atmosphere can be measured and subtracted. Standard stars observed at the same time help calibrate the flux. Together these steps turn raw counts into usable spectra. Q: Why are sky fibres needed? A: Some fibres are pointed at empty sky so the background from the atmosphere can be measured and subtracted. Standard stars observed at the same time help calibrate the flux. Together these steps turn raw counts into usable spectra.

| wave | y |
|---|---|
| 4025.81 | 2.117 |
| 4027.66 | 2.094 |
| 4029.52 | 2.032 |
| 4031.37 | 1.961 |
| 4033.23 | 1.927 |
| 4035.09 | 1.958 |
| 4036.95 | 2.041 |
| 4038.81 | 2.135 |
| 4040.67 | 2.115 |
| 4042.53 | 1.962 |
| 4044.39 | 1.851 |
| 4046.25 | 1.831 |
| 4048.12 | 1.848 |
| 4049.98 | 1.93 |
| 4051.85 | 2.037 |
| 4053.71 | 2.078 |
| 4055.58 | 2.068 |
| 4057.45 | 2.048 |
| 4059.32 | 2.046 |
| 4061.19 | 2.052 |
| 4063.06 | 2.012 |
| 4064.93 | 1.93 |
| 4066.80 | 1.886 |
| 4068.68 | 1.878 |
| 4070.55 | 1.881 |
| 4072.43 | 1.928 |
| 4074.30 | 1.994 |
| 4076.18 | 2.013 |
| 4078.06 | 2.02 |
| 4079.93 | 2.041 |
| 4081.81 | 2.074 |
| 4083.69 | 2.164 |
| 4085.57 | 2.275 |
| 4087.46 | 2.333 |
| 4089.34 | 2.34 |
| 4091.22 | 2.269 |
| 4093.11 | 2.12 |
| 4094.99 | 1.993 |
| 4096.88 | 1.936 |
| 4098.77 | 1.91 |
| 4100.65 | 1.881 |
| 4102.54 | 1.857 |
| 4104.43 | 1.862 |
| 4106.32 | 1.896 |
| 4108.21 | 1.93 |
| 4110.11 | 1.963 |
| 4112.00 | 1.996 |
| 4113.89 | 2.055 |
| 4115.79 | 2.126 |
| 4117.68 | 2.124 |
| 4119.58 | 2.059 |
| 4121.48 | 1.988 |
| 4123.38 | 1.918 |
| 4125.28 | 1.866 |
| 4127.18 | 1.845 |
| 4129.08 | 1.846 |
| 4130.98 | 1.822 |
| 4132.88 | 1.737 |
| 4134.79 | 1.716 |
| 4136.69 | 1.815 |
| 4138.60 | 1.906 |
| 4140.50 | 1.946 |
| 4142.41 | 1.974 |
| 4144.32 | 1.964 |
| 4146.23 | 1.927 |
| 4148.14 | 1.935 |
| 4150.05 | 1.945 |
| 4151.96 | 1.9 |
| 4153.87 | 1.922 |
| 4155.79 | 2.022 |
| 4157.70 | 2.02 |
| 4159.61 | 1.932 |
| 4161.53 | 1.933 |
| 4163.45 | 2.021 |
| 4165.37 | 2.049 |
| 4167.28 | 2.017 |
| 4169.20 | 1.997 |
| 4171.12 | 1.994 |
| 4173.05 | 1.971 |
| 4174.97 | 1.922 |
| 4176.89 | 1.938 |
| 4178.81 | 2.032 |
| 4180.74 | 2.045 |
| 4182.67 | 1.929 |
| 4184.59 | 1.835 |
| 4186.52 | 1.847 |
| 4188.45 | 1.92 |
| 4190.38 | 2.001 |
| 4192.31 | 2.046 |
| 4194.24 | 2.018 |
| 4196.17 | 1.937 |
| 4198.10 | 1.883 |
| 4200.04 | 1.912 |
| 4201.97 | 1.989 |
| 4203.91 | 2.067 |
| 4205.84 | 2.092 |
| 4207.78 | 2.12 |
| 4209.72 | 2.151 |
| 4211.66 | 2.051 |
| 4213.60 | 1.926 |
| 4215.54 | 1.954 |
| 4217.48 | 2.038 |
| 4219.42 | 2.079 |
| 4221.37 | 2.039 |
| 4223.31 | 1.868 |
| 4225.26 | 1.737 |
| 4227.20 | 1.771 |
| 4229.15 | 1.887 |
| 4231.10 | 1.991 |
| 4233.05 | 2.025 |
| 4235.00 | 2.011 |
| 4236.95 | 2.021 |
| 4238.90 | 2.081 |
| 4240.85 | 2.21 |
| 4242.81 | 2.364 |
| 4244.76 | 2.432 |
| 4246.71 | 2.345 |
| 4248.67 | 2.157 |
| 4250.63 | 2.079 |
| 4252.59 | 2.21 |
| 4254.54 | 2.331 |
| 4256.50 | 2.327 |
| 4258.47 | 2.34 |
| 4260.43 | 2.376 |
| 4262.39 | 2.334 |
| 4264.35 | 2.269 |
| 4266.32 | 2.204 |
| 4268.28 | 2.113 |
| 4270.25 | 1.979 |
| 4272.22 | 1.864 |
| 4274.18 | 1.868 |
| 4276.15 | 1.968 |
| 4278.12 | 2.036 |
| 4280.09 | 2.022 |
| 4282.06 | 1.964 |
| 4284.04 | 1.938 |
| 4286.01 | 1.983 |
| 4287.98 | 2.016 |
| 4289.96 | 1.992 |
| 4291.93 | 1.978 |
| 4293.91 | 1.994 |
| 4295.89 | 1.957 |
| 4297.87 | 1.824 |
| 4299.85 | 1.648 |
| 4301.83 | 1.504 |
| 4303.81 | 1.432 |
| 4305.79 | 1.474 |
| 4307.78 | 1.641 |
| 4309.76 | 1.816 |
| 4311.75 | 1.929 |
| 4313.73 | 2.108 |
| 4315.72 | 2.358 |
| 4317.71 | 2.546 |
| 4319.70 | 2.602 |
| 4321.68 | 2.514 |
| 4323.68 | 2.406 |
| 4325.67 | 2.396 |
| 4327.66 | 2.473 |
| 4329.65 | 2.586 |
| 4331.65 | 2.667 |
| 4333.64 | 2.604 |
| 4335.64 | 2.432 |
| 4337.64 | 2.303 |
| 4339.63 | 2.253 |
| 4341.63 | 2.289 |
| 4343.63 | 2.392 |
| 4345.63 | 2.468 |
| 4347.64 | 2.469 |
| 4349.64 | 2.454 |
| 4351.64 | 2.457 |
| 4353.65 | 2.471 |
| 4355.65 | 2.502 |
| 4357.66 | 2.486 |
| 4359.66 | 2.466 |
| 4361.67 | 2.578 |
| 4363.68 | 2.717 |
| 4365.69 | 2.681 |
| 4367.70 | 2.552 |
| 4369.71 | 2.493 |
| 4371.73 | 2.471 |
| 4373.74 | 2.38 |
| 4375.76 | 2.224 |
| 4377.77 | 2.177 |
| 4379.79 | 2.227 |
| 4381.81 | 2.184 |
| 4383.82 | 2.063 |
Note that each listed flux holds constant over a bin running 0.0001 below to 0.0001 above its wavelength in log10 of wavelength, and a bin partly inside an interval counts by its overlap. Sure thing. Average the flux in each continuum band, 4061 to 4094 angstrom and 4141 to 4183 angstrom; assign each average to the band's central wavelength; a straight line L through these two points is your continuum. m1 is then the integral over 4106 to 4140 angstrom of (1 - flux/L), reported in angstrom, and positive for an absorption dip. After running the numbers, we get 1.6 angstrom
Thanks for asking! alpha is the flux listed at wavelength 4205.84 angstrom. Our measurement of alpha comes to 2.092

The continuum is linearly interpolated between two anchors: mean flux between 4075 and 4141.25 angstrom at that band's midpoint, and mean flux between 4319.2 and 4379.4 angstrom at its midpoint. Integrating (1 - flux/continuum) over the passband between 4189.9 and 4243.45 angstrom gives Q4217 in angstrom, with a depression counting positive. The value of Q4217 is 4.7 angstrom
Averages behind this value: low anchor 1.99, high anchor 2.46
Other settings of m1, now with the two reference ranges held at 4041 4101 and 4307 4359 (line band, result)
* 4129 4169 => 3.82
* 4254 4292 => 3.28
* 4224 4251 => 2.04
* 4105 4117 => 0.48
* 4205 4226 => 1.98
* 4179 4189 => 1.15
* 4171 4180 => 0.80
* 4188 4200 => 1.22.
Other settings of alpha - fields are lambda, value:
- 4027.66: 2.094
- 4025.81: 2.117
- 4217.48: 2.038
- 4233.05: 2.025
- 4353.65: 2.471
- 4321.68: 2.514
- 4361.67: 2.578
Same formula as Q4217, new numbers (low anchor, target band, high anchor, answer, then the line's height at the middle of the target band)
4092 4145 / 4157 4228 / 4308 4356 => 3.8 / 2.09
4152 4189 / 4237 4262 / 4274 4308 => -5.0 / 1.89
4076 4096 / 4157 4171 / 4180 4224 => 0.3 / 2.04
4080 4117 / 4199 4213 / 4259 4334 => 0.1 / 2.07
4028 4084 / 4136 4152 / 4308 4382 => 1.4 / 2.12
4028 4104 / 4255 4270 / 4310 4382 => 0.2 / 2.3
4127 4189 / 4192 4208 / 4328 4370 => 0.4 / 2.05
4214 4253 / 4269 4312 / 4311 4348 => 7.8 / 2.27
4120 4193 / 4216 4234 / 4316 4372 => 1.7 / 2.14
